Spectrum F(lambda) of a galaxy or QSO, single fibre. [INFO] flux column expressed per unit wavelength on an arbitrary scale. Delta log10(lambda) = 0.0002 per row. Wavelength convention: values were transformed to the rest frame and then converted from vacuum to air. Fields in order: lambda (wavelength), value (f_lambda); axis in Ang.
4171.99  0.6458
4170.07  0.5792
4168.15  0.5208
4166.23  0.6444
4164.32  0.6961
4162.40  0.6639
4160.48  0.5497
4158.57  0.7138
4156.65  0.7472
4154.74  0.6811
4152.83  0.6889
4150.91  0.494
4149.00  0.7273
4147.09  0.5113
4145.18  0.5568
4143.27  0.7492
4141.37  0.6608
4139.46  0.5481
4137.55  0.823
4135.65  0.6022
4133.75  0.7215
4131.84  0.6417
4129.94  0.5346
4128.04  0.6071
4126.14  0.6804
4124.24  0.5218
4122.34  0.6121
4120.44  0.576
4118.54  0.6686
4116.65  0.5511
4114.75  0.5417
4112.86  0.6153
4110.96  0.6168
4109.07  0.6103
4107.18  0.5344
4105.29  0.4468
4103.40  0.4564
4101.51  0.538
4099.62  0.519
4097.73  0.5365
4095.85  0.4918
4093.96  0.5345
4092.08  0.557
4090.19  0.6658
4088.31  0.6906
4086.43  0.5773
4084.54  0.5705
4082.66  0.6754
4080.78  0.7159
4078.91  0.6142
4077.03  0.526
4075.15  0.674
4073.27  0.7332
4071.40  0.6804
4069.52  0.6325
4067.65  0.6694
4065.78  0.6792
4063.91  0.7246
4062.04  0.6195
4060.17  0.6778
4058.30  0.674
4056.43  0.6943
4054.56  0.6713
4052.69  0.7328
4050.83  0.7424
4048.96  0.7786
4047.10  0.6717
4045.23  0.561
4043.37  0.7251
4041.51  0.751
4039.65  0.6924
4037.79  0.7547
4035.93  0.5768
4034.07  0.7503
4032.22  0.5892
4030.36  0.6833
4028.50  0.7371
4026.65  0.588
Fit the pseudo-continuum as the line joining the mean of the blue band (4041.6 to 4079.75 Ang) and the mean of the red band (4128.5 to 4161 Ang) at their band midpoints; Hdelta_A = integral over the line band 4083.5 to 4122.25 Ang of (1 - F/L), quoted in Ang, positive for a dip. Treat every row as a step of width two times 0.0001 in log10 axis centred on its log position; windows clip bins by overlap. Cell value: 5.5 Ang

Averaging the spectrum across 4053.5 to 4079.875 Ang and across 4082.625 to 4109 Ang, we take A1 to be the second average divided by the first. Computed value 0.84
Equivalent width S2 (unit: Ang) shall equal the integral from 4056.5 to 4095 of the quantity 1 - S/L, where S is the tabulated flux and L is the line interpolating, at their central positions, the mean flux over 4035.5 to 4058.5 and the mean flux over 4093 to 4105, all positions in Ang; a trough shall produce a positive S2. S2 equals -3.4 Ang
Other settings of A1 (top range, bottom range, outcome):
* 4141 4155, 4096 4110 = 1.22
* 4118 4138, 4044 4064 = 0.92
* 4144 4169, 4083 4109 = 1.14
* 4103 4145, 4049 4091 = 0.91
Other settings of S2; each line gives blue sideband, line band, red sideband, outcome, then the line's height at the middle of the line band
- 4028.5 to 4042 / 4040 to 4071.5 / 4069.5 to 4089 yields -1.0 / 0.667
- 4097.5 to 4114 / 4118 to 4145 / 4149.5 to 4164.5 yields -1.7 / 0.598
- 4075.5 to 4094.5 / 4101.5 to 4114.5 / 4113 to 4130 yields 1.2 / 0.601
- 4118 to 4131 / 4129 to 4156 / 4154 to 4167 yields -0.2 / 0.635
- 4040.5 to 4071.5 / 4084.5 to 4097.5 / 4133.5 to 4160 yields 1.8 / 0.675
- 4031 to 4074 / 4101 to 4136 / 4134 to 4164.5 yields 4.2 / 0.662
